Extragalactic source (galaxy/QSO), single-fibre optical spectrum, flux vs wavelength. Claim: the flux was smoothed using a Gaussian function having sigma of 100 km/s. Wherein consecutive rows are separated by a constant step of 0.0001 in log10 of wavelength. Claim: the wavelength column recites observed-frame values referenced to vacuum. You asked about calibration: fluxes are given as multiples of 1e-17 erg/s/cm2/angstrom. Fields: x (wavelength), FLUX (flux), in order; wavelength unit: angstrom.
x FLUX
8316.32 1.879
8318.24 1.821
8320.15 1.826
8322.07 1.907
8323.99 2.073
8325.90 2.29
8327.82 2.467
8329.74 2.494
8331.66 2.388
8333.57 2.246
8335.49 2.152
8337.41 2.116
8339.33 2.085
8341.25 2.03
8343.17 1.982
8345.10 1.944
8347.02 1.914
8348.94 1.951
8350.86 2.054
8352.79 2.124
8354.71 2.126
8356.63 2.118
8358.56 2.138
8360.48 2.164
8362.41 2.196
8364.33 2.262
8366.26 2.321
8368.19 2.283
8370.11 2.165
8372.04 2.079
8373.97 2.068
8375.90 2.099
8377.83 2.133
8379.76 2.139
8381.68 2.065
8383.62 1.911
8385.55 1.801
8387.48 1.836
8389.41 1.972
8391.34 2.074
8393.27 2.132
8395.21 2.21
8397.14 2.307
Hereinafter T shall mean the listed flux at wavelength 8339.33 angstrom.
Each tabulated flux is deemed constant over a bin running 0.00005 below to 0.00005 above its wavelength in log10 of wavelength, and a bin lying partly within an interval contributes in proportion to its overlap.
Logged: 2.085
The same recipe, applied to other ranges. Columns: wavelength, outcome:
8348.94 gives 1.951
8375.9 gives 2.099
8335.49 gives 2.152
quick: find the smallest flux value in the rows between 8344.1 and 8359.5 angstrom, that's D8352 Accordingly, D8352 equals 1.914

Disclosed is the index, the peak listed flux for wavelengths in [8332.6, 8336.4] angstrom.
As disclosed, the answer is 2.246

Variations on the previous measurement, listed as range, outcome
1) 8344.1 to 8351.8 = 2.054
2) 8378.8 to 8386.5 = 2.139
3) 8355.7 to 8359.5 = 2.138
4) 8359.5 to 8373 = 2.321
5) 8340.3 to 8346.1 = 2.03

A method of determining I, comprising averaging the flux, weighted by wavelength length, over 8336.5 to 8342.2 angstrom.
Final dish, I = 2.08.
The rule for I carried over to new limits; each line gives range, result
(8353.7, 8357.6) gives 2.12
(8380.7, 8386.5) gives 1.93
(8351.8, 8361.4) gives 2.13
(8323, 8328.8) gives 2.27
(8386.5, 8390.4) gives 1.91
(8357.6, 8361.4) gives 2.15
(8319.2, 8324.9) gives 1.93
